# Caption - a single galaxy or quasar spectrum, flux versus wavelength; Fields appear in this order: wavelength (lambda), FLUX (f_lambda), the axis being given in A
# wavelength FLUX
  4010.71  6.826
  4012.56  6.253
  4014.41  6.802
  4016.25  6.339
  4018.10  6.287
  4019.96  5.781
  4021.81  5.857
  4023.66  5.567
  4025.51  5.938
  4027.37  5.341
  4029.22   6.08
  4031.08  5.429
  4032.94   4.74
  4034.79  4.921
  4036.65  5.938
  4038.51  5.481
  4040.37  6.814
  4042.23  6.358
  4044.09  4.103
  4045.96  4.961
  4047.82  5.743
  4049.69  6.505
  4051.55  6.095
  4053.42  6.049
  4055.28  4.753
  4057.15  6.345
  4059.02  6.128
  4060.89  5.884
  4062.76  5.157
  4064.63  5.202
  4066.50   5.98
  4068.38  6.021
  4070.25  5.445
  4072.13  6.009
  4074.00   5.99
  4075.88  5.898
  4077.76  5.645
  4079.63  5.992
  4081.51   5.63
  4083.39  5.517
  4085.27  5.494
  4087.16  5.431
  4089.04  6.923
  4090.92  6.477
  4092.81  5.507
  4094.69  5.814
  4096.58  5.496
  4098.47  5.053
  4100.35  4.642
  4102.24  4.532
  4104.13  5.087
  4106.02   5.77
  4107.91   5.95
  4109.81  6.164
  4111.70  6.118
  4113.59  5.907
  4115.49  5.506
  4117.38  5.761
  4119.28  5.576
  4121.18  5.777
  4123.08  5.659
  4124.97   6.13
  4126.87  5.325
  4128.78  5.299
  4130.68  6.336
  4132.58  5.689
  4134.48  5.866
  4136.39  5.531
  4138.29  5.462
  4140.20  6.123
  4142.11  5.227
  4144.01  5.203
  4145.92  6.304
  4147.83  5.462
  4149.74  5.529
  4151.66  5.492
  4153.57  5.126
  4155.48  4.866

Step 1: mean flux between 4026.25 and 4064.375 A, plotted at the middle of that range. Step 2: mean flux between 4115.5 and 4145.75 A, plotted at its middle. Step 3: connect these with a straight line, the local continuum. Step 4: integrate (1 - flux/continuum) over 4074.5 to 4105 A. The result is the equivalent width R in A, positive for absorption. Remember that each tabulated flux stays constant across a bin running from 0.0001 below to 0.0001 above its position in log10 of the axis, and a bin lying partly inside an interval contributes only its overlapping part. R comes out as 0.4 A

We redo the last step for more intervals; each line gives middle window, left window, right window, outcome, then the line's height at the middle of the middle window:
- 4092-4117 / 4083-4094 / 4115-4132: 1.3 A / 5.82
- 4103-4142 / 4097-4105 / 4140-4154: -4.2 A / 5.19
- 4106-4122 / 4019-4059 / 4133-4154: -0.7 A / 5.61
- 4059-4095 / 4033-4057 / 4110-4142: -0.8 A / 5.68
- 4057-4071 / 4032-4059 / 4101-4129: -0.2 A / 5.64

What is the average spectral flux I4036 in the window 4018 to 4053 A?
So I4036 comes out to 5.67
